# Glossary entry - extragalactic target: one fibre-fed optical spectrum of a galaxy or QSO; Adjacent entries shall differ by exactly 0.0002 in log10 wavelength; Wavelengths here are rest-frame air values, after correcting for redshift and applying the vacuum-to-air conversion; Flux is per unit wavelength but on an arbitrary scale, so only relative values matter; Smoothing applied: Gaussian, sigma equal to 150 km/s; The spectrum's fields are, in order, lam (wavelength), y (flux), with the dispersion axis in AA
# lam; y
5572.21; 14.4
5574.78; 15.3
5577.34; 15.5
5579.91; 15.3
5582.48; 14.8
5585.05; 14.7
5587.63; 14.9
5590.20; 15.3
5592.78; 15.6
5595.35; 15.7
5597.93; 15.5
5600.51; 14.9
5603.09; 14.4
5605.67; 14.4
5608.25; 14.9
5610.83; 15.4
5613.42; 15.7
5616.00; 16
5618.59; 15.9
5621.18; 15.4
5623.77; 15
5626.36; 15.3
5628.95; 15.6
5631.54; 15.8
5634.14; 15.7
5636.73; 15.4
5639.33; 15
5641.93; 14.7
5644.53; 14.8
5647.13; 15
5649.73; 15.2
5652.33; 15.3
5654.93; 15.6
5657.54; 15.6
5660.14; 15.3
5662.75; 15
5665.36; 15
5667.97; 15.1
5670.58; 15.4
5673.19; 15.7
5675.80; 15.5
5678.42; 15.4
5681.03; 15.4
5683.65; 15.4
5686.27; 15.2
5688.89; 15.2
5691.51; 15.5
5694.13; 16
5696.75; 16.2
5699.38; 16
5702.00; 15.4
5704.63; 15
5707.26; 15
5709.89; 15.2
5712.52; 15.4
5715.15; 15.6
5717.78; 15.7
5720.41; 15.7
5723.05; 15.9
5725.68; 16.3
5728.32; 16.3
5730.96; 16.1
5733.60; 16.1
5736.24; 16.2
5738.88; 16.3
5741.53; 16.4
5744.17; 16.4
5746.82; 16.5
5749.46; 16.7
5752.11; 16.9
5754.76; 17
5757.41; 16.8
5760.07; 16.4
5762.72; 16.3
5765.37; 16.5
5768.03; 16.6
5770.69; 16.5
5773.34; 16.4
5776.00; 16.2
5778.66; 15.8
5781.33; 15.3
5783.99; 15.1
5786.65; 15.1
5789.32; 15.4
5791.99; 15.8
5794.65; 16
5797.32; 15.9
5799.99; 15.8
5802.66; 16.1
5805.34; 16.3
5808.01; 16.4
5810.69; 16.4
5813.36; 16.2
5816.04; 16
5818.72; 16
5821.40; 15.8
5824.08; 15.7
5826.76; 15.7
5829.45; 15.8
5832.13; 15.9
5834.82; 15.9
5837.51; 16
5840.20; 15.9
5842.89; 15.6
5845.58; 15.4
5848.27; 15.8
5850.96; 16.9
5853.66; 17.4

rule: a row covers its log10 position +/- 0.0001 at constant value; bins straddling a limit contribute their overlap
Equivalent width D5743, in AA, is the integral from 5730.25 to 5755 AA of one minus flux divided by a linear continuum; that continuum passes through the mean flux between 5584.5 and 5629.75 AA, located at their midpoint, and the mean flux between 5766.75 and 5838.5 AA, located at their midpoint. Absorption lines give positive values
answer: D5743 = -1.1 AA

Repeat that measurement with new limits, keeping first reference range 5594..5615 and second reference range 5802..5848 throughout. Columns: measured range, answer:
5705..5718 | 0.17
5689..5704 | -0.26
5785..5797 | 0.17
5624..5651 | 0.02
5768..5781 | -0.36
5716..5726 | -0.18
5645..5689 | 0.16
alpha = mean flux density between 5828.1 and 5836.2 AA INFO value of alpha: 15.9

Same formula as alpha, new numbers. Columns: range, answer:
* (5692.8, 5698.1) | 16.1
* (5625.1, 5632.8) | 15.6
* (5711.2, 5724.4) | 15.7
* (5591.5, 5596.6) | 15.7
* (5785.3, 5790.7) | 15.2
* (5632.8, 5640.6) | 15.4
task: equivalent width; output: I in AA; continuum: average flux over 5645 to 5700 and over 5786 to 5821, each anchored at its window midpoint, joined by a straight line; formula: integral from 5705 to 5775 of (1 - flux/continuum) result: -2.2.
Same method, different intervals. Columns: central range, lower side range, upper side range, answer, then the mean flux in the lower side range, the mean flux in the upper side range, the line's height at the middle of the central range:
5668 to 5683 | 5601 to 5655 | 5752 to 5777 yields 0.2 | 15.3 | 16.5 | 15.7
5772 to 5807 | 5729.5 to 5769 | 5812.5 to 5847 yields 0.8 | 16.5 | 15.8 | 16.2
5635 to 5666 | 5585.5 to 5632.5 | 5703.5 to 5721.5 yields 0.3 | 15.3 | 15.4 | 15.3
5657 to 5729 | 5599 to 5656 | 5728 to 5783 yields 1.4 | 15.2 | 16.4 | 15.8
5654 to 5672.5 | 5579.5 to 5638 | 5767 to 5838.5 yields 0.2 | 15.3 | 15.9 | 15.5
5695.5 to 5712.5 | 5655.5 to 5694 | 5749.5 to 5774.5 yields 0.3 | 15.4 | 16.6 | 15.8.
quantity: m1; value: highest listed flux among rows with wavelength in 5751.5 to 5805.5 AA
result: 17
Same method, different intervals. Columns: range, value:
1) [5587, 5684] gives 16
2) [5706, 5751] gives 16.7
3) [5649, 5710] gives 16.2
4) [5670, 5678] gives 15.7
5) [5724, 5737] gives 16.3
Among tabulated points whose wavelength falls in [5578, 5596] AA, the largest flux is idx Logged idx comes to 15.7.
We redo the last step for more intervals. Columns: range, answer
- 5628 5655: 15.8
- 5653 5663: 15.6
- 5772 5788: 16.4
